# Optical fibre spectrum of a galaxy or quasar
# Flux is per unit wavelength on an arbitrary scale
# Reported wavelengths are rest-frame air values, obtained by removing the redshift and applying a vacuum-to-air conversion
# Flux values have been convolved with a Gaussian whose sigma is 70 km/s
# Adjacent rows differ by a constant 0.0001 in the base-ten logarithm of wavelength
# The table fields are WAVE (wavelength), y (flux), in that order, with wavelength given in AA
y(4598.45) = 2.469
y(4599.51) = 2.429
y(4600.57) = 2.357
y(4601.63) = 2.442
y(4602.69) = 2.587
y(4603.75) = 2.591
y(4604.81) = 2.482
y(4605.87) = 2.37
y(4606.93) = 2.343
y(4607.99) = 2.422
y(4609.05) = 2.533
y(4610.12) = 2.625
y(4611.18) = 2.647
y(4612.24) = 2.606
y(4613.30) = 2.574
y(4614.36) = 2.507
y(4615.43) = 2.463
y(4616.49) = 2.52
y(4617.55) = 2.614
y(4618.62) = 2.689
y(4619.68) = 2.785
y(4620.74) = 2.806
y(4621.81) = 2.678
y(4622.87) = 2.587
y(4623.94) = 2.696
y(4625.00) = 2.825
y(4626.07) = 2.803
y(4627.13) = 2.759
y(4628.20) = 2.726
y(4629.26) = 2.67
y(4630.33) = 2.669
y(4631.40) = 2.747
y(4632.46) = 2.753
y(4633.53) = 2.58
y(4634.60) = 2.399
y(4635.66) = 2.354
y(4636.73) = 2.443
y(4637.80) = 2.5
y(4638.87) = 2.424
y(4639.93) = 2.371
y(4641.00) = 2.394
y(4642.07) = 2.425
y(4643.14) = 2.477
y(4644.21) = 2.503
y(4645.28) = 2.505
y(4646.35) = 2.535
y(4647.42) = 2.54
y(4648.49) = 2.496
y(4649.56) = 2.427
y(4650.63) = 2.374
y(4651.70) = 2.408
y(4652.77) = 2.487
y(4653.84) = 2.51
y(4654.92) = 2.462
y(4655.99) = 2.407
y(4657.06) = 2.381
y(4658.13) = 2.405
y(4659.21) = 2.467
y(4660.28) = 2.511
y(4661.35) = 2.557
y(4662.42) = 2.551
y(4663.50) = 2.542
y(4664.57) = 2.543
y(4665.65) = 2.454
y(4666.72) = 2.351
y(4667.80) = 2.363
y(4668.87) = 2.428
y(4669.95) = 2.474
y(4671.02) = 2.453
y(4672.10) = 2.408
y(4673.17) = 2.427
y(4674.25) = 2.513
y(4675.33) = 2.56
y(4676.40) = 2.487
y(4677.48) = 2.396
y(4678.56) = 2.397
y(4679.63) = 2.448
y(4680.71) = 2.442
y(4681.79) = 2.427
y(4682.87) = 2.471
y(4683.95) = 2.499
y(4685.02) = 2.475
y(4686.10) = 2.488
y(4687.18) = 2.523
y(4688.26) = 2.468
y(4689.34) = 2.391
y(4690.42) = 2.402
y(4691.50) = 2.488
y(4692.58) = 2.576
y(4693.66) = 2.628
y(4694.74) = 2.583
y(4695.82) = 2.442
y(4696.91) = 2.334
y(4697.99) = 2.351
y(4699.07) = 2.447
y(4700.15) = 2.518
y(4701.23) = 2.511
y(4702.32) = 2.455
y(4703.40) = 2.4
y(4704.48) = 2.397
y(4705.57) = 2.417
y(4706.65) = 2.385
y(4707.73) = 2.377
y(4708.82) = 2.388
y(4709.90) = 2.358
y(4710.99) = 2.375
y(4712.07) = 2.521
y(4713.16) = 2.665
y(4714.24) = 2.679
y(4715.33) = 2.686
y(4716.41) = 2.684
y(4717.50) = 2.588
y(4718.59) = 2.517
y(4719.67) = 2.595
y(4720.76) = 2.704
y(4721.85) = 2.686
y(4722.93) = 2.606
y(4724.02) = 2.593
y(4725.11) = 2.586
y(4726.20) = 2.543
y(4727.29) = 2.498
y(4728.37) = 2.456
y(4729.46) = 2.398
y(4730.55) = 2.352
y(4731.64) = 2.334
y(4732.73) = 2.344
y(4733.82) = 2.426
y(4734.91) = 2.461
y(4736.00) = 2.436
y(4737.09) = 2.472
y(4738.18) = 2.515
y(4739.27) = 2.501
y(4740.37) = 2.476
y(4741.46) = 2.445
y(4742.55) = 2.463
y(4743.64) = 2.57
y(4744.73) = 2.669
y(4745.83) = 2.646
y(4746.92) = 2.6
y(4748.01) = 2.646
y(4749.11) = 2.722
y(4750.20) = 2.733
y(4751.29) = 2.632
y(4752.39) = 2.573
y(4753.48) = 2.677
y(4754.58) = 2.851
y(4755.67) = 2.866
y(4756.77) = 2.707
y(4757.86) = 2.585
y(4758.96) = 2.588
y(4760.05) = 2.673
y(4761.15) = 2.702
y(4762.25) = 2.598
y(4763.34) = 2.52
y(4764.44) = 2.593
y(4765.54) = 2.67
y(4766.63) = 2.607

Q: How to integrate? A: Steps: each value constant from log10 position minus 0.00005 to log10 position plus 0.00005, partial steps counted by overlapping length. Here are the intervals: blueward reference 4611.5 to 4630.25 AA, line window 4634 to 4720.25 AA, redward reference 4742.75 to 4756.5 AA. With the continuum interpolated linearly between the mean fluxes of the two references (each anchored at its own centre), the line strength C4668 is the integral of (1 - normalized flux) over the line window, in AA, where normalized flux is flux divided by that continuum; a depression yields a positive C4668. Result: 6.5 AA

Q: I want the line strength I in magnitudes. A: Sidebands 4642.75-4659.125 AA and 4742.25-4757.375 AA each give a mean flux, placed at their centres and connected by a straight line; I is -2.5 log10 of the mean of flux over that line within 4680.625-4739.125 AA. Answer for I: 0.04 mag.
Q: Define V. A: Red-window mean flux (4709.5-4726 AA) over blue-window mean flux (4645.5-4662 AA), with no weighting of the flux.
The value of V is 1.05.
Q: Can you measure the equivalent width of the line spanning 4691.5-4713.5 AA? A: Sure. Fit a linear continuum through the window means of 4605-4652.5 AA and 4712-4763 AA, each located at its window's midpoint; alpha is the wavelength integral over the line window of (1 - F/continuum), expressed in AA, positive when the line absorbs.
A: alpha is 1.0 AA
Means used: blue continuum 2.56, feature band 2.45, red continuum 2.58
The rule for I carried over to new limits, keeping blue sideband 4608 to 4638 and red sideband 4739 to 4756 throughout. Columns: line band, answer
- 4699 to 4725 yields 0.04 mag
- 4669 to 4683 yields 0.07 mag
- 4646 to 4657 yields 0.07 mag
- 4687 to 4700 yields 0.07 mag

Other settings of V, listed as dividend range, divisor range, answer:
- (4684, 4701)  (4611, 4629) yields 0.93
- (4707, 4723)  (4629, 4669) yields 1.03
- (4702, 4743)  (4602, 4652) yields 0.98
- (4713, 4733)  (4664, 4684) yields 1.04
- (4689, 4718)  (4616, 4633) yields 0.92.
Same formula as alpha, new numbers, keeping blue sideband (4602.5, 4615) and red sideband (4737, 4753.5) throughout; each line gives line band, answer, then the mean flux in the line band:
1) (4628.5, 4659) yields 0.58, 2.49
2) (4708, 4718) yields 0.10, 2.54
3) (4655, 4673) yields 0.64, 2.46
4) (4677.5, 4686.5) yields 0.36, 2.45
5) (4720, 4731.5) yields 0.17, 2.54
